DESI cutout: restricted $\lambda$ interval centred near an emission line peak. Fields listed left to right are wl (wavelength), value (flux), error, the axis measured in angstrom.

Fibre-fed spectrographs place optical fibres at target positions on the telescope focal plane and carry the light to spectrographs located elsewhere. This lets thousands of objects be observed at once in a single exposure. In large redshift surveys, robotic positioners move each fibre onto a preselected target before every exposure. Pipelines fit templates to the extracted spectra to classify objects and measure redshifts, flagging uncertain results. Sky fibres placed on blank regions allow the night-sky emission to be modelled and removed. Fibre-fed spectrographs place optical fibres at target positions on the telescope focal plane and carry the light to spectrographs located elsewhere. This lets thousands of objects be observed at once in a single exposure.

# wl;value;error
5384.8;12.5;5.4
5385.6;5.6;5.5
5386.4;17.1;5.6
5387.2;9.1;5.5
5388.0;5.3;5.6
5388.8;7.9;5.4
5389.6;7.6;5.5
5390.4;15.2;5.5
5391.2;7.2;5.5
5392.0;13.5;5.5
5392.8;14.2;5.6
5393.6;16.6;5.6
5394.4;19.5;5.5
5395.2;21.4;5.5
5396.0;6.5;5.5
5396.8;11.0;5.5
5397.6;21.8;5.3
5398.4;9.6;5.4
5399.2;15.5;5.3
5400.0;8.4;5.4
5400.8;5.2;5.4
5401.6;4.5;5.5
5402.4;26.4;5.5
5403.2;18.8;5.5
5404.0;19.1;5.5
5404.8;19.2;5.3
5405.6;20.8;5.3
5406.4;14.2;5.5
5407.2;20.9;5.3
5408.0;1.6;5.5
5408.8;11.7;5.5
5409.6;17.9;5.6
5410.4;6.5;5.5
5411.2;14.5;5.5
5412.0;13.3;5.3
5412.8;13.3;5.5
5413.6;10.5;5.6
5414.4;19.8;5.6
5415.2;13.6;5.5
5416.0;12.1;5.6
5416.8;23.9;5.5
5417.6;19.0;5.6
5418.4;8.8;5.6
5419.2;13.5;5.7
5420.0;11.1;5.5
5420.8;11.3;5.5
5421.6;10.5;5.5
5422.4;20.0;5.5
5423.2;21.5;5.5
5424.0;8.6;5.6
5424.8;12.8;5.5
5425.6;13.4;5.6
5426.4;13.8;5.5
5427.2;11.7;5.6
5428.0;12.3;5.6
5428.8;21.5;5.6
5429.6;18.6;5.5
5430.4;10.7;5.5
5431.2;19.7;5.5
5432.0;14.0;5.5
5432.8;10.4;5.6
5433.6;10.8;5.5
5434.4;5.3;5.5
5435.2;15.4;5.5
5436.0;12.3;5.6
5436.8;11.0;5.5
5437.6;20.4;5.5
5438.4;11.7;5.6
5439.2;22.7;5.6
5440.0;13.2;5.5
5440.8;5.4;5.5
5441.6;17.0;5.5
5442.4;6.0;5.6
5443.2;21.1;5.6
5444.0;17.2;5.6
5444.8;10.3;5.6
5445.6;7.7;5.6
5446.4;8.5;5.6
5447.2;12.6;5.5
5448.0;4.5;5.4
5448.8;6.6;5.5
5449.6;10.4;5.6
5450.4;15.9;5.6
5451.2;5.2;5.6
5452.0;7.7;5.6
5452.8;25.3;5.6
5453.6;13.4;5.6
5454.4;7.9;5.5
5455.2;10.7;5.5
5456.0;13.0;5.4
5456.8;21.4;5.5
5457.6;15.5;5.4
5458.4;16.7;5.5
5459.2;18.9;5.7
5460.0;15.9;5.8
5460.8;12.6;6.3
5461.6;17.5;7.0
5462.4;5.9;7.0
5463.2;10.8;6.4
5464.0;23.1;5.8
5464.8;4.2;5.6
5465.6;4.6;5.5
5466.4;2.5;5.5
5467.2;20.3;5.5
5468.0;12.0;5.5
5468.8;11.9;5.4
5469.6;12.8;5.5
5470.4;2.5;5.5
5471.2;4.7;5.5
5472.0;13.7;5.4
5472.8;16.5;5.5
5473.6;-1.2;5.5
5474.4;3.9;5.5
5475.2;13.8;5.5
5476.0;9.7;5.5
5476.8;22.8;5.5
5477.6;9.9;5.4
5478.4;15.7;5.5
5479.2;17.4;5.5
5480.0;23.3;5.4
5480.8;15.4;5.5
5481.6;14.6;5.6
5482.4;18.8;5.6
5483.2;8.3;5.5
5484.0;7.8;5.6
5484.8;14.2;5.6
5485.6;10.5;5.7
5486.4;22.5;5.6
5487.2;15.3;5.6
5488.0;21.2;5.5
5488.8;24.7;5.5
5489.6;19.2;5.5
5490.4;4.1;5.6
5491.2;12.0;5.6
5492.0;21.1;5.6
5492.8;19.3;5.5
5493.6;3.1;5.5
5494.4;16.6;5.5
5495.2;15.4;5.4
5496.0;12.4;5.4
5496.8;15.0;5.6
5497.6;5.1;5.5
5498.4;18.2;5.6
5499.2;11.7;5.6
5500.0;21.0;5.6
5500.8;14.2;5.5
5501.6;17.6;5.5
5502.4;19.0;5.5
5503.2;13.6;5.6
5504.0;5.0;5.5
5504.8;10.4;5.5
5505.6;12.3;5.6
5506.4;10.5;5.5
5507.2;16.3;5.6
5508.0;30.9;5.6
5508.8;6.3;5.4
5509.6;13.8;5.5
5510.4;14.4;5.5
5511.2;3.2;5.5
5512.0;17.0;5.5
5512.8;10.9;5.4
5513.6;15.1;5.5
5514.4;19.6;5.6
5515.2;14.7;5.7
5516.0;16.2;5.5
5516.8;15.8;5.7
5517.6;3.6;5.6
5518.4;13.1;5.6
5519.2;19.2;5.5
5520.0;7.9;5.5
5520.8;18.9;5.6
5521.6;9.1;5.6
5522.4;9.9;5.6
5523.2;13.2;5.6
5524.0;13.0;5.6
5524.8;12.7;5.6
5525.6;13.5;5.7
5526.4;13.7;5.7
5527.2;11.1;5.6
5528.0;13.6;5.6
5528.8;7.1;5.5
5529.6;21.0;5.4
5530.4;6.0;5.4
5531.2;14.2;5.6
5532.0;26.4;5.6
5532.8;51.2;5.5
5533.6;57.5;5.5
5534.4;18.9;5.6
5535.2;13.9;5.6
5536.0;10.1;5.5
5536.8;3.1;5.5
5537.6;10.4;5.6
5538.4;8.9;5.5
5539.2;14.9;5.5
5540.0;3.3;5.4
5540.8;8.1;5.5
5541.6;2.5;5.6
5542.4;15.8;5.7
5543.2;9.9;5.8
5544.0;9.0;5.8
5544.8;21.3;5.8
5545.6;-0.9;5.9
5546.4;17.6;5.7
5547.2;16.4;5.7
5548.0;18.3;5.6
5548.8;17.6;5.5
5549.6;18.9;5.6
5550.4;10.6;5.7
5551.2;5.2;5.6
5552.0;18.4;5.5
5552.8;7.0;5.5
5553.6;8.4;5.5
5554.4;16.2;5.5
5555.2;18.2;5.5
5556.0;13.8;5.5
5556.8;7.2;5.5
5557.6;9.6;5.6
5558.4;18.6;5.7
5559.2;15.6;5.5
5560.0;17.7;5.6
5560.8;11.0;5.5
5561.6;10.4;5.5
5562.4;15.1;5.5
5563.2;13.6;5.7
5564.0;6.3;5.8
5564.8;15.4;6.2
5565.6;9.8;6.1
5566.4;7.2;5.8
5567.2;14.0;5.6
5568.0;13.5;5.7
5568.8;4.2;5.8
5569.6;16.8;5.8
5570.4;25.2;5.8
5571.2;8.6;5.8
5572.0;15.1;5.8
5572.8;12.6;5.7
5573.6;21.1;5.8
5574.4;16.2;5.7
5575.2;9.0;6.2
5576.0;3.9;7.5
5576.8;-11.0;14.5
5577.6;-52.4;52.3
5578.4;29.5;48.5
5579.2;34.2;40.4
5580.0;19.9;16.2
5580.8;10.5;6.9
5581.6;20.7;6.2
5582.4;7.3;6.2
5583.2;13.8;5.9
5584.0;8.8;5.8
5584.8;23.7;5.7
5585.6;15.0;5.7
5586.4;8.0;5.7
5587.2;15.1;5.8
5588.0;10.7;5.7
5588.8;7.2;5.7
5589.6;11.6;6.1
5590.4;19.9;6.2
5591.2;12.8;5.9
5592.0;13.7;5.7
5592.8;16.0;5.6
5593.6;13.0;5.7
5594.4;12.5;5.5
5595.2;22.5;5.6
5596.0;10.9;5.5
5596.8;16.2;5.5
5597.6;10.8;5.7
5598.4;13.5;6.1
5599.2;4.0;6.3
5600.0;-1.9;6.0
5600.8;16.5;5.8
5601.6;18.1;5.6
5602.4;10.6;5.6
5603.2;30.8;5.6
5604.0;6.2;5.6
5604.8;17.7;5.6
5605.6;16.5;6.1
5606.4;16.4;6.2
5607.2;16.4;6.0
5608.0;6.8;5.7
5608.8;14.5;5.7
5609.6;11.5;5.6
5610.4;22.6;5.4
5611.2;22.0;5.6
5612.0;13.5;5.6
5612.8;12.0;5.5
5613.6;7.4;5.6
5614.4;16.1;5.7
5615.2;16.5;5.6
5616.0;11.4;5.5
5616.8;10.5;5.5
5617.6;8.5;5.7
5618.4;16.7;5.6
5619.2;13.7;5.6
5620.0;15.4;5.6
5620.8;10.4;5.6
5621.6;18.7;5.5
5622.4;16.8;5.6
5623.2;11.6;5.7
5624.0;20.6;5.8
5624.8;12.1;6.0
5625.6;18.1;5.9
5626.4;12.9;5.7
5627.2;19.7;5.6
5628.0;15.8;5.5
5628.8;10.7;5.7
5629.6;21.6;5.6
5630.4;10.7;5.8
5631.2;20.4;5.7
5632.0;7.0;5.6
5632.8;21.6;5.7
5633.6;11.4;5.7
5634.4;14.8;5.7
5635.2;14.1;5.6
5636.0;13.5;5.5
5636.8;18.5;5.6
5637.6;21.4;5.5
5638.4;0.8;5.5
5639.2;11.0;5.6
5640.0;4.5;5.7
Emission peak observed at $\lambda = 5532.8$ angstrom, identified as H-beta 4861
